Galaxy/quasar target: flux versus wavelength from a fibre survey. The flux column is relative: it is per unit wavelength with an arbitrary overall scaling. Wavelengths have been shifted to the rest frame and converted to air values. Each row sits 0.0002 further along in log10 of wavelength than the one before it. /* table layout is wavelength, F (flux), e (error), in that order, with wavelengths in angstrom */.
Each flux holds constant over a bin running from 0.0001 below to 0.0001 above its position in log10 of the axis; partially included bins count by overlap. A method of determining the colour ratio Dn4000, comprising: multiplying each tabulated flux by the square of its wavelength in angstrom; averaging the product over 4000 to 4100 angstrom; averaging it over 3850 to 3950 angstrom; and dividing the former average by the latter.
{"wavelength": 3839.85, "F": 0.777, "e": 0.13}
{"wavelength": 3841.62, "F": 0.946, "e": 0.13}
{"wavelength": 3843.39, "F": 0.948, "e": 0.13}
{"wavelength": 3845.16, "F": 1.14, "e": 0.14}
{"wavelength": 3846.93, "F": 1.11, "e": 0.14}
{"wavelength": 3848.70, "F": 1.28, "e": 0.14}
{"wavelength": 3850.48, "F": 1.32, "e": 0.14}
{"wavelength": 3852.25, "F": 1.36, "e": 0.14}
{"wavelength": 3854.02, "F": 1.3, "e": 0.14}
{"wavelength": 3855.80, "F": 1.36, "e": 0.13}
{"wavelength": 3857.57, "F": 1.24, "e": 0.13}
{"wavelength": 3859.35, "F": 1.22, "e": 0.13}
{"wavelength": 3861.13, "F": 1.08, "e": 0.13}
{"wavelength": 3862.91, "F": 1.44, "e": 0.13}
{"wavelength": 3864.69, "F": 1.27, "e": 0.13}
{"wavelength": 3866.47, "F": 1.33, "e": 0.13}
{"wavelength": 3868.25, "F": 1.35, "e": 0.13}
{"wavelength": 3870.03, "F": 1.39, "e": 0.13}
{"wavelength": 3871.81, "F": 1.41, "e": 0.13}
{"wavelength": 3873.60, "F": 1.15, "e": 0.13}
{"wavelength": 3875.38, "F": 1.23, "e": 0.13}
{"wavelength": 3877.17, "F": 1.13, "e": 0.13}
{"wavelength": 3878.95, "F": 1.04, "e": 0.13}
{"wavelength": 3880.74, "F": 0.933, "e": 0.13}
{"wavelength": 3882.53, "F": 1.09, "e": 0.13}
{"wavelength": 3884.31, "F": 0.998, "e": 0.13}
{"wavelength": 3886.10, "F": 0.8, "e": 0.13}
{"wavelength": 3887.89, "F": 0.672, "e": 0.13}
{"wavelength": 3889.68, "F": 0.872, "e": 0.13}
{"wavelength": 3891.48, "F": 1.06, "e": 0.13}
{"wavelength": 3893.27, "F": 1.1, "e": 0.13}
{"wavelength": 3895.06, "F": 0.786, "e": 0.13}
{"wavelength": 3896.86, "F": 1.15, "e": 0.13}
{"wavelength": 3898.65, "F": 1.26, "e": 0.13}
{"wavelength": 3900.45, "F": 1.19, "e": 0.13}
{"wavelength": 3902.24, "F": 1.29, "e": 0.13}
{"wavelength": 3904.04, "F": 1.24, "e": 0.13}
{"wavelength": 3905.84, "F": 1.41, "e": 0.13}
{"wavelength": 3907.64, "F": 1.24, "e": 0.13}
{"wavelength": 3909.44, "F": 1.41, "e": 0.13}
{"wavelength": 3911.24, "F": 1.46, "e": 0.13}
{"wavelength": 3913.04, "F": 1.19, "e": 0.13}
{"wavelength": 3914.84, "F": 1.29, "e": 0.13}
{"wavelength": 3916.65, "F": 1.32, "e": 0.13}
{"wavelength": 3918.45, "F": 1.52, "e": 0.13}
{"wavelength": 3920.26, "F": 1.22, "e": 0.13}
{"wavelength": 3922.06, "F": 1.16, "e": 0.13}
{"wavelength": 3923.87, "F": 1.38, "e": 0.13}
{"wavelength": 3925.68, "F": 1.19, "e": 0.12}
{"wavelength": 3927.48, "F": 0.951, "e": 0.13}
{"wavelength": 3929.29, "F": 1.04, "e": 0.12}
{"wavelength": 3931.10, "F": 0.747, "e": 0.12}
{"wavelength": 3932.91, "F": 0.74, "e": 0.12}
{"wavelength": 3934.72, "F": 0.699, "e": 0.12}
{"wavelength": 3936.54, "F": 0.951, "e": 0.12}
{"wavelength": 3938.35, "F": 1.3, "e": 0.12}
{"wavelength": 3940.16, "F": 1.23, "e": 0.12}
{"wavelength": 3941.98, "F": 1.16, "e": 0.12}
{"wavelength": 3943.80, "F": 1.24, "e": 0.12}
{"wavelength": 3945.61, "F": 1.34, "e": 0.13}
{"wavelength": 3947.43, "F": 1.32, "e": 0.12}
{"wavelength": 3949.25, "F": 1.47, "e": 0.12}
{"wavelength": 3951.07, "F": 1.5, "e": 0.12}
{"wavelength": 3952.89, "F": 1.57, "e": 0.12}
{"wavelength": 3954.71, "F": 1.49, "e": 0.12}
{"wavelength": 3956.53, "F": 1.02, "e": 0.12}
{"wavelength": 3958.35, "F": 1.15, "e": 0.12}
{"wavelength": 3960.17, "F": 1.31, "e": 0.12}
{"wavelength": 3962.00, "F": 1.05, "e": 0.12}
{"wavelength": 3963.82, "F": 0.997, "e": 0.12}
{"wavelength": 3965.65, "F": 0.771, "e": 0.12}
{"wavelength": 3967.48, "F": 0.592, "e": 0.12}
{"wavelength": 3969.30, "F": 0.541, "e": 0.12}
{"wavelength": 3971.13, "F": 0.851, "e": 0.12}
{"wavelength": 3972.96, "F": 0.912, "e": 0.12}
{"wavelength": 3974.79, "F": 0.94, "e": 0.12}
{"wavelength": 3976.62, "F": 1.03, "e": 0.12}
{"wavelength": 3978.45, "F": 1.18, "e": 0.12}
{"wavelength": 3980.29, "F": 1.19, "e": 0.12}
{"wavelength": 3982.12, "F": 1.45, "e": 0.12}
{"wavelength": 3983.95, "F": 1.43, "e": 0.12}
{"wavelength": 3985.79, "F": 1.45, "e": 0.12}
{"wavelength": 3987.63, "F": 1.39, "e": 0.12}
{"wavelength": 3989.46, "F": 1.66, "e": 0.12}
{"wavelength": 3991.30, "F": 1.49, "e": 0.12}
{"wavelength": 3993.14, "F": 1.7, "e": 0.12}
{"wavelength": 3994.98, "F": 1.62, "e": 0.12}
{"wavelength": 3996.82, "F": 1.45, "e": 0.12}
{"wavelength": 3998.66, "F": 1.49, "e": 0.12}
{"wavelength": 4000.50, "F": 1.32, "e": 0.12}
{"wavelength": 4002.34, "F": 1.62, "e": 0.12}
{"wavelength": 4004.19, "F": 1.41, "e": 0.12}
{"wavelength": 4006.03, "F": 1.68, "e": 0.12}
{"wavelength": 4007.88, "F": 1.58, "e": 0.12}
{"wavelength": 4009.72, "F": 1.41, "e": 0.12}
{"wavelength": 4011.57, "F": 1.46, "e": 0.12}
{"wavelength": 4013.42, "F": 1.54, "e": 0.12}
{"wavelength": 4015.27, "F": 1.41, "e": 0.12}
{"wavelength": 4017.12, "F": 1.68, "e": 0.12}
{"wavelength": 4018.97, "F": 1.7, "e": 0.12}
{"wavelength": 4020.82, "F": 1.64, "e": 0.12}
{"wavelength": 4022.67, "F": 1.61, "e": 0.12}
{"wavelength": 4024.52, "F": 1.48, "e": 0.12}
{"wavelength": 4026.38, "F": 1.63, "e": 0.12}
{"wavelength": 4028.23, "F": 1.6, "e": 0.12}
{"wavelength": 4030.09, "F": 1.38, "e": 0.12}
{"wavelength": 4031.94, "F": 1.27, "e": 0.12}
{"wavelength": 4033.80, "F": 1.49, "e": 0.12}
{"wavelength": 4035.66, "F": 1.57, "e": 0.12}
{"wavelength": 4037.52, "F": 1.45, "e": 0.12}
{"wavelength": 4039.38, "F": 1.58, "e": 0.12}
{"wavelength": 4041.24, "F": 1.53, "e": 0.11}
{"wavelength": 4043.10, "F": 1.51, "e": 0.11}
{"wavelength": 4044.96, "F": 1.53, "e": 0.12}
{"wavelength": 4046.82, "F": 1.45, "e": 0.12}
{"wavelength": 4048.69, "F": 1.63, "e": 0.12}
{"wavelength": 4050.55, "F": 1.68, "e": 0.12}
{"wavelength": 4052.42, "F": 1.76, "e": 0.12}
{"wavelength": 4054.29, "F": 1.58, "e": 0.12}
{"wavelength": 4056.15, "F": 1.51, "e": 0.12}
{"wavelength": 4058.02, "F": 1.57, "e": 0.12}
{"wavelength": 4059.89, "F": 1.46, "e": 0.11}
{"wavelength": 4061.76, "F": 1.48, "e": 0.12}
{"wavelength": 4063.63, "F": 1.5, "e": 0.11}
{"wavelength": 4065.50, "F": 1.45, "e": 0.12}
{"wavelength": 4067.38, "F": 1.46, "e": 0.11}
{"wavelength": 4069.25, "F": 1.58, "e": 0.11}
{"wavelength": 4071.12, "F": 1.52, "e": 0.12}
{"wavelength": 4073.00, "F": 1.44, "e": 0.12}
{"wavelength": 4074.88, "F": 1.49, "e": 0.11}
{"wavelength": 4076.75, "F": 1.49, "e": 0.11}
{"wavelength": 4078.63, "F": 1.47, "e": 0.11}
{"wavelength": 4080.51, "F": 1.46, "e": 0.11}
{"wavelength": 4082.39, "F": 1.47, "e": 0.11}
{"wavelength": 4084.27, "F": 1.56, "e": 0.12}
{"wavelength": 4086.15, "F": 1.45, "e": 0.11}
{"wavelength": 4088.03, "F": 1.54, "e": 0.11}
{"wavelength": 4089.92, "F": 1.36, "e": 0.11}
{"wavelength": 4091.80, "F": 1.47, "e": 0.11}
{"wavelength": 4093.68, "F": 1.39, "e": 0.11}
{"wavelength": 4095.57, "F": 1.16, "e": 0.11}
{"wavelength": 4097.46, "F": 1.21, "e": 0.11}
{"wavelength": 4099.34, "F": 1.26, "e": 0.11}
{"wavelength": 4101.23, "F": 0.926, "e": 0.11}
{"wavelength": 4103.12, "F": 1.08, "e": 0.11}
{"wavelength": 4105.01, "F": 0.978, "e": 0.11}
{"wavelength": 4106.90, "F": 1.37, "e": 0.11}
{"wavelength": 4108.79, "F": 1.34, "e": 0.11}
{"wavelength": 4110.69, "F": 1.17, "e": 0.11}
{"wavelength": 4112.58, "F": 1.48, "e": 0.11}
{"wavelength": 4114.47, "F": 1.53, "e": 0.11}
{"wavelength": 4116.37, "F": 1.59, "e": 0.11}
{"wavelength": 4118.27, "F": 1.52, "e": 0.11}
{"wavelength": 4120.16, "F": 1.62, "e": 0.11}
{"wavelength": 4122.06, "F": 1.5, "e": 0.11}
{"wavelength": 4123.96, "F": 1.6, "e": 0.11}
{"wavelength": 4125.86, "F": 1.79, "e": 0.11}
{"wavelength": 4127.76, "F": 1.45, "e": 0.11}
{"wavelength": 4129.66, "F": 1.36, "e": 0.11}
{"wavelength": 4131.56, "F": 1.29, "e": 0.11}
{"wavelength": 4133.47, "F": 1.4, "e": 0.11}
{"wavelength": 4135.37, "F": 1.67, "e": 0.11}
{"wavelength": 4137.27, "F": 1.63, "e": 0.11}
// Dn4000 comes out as 1.37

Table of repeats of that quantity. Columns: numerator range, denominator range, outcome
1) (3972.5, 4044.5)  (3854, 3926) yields 1.30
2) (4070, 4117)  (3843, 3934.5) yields 1.29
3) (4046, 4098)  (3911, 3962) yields 1.32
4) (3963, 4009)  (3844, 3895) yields 1.17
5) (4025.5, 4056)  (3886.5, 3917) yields 1.42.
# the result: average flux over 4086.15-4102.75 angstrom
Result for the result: 1.29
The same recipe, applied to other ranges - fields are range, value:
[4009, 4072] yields 1.53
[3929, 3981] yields 1.08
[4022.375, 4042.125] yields 1.5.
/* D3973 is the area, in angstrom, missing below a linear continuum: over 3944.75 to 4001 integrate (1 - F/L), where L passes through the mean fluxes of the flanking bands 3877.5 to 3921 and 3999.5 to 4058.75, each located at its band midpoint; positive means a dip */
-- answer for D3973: 5.1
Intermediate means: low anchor 1.15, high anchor 1.54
